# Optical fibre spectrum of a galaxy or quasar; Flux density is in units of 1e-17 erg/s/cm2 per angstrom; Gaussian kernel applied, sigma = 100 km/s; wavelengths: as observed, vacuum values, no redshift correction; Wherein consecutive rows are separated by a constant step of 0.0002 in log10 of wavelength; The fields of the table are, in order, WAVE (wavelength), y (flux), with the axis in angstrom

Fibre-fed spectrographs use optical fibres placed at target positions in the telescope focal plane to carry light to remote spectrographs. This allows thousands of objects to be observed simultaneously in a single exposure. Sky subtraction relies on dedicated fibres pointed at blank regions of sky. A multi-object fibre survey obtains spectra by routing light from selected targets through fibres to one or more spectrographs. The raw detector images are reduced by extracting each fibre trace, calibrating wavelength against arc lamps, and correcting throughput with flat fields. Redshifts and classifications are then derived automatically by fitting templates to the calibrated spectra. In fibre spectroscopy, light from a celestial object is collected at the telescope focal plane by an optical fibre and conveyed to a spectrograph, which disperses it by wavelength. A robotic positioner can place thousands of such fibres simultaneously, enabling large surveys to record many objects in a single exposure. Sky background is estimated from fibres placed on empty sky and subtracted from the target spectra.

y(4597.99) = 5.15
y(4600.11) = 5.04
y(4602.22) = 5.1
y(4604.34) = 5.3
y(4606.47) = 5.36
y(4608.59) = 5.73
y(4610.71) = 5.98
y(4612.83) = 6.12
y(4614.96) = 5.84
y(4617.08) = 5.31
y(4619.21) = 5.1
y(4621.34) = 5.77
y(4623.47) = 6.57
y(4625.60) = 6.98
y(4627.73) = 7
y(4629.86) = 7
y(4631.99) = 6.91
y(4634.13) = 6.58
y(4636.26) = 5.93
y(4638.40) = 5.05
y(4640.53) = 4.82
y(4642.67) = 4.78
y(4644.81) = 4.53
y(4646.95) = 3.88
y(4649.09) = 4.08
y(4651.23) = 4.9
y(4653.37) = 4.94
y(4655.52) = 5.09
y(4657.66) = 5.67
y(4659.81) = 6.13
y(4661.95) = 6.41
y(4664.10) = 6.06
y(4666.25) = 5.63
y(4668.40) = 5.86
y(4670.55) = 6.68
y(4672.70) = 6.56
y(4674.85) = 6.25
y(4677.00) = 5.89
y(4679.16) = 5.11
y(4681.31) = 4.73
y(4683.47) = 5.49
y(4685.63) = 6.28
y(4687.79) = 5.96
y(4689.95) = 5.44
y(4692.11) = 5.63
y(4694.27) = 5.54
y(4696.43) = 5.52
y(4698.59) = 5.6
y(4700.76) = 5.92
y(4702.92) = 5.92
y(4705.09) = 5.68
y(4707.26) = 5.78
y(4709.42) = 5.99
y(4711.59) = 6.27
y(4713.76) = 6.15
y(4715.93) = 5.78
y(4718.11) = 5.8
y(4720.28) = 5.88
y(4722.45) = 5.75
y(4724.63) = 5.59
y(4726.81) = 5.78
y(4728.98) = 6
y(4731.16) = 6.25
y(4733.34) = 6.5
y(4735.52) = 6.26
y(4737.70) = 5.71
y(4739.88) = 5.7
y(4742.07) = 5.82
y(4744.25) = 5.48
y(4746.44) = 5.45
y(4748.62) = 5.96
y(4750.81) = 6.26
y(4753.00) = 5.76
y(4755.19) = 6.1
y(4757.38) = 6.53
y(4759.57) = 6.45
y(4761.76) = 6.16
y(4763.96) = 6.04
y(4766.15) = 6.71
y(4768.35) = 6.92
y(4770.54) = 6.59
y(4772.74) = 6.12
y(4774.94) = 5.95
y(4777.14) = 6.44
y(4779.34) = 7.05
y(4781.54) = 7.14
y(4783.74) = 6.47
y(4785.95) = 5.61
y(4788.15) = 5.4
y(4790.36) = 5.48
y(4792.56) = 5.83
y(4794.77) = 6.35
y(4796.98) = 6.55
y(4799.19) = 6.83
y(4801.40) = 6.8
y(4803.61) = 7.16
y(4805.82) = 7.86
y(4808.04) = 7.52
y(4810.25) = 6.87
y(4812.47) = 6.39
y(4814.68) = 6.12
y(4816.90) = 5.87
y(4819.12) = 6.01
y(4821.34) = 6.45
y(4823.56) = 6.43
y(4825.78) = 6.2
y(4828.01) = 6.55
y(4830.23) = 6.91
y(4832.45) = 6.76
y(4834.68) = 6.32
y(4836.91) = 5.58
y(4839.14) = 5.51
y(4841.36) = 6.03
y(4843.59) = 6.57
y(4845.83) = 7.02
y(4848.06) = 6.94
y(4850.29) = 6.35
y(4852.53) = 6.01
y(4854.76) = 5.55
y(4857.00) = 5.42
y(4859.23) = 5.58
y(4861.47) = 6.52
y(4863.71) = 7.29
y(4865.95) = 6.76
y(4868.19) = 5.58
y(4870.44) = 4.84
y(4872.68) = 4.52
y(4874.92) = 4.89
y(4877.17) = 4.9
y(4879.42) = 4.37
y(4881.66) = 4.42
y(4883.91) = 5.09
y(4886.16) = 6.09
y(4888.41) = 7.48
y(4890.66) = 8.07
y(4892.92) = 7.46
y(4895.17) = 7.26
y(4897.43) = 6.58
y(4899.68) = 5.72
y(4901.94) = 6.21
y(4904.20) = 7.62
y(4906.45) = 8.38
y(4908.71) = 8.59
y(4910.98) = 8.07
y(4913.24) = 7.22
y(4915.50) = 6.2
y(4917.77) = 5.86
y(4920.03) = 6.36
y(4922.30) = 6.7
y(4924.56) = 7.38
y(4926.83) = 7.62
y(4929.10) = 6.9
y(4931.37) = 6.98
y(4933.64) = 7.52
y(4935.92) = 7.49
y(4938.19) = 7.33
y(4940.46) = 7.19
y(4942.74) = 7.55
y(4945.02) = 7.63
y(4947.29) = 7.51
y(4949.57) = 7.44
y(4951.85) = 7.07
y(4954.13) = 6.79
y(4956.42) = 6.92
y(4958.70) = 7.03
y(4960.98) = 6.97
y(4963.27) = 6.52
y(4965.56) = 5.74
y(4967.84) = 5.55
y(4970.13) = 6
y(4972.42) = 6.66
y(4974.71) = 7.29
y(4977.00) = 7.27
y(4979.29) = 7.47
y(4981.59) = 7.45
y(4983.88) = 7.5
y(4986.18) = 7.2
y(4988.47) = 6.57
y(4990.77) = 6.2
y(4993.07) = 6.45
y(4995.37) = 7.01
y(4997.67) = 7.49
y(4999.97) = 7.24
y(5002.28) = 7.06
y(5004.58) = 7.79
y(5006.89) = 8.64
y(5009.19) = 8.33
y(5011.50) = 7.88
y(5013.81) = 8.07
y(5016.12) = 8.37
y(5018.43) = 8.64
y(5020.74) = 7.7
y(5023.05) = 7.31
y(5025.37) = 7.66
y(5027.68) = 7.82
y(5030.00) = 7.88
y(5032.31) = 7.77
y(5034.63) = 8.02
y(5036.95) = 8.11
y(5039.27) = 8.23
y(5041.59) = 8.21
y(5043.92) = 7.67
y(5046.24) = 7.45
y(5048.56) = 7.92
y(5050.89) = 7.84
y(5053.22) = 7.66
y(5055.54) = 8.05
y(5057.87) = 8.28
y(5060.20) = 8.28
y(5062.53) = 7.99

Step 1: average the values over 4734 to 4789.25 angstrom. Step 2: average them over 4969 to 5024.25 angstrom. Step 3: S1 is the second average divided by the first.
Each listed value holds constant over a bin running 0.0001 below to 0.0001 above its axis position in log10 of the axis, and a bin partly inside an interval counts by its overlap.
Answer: 1.20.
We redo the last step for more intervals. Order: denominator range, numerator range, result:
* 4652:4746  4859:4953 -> 1.15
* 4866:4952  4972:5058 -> 1.14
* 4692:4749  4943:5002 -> 1.19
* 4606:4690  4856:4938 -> 1.14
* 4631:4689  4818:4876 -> 1.10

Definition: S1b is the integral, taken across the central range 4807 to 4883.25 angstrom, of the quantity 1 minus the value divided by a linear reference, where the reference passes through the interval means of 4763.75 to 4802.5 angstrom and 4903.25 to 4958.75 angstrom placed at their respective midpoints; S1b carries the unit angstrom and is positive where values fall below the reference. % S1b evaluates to 7.9 angstrom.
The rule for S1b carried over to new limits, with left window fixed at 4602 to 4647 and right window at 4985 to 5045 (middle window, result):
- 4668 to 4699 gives 1.4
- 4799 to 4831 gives 0.2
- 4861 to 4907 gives 5.7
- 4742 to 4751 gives 0.9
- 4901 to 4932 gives 0.1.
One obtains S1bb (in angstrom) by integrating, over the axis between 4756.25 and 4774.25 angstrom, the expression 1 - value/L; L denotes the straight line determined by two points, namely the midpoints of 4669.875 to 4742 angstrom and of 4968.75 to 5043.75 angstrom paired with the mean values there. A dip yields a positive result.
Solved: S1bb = -0.7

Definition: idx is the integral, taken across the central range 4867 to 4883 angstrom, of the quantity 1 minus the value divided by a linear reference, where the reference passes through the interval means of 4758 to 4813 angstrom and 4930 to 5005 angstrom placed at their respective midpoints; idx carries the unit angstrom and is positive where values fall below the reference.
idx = 4.63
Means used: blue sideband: 6.51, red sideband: 7.02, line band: 4.8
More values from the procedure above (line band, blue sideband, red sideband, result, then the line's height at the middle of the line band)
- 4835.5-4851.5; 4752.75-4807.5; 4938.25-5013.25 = 0.9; 6.66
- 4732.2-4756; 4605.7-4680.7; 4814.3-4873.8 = 0.1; 5.93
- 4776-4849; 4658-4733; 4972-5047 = 0.6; 6.51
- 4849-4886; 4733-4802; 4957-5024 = 6.2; 6.65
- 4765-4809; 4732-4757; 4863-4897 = -4.5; 5.93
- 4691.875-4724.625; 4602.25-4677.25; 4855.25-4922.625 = 0.4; 5.89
